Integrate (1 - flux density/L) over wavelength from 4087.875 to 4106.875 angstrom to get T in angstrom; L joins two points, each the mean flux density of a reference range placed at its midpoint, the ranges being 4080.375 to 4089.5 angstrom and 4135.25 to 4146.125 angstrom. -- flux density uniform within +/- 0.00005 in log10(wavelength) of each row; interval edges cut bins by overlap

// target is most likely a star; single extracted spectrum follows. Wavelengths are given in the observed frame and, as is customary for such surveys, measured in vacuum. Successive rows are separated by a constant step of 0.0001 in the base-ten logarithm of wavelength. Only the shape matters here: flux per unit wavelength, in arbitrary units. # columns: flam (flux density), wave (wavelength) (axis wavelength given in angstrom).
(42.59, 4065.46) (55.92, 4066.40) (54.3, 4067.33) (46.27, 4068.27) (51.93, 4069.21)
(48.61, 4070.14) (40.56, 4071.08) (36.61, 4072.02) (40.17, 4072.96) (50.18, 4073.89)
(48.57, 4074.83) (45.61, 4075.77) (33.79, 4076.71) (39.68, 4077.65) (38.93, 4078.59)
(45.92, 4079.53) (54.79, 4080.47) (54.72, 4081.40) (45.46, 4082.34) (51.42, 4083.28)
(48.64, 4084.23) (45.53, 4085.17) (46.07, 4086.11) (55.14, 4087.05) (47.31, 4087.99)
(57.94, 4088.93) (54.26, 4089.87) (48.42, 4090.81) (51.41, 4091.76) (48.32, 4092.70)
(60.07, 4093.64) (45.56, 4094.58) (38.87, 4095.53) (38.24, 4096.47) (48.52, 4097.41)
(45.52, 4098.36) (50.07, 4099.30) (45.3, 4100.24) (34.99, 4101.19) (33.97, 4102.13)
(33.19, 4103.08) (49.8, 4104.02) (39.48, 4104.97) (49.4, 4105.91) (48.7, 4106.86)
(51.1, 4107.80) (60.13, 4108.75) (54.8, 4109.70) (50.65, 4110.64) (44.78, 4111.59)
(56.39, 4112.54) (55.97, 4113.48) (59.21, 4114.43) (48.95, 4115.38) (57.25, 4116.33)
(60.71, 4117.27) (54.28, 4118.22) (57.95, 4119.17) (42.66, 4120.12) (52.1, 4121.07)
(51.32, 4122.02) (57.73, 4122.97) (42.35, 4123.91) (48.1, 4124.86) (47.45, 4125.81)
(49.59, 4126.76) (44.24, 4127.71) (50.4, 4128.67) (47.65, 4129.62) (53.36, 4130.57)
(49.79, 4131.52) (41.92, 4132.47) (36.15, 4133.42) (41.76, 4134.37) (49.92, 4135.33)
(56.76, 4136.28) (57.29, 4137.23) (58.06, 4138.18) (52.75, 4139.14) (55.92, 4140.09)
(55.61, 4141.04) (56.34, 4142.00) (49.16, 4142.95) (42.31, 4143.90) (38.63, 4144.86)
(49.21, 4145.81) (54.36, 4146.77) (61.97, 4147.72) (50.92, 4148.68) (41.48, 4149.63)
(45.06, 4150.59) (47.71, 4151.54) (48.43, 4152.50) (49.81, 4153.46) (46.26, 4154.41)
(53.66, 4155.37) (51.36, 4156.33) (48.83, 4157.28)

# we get 1.8 angstrom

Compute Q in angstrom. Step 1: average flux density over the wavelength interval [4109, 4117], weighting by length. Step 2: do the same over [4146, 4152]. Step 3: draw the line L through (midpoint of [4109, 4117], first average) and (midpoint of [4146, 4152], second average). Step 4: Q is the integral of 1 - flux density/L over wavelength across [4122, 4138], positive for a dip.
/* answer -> 1.1 angstrom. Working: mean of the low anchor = 53.9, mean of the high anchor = 50.2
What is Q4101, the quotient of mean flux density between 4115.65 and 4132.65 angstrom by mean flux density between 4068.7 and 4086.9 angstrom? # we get 1.11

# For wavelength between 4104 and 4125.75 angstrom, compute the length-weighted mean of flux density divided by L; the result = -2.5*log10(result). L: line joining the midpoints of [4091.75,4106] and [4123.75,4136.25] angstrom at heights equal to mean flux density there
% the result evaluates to -0.14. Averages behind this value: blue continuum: 44.2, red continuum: 46.8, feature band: 51.9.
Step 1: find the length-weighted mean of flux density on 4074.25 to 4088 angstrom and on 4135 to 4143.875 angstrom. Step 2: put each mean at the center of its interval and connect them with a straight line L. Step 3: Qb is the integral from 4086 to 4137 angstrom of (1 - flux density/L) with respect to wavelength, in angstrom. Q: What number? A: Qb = 1.5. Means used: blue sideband 46.8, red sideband 54.1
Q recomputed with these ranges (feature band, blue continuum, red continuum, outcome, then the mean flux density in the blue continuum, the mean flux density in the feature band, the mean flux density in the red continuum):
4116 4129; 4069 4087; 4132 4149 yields -0.5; 45.8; 51.1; 50.5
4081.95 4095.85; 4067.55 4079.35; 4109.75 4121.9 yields -0.8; 43.7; 49.7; 53.4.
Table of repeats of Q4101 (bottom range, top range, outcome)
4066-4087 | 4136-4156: 1.09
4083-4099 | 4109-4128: 1.06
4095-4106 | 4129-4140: 1.19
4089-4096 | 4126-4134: 0.93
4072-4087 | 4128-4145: 1.08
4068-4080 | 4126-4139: 1.13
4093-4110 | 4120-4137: 1.05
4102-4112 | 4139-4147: 1.06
